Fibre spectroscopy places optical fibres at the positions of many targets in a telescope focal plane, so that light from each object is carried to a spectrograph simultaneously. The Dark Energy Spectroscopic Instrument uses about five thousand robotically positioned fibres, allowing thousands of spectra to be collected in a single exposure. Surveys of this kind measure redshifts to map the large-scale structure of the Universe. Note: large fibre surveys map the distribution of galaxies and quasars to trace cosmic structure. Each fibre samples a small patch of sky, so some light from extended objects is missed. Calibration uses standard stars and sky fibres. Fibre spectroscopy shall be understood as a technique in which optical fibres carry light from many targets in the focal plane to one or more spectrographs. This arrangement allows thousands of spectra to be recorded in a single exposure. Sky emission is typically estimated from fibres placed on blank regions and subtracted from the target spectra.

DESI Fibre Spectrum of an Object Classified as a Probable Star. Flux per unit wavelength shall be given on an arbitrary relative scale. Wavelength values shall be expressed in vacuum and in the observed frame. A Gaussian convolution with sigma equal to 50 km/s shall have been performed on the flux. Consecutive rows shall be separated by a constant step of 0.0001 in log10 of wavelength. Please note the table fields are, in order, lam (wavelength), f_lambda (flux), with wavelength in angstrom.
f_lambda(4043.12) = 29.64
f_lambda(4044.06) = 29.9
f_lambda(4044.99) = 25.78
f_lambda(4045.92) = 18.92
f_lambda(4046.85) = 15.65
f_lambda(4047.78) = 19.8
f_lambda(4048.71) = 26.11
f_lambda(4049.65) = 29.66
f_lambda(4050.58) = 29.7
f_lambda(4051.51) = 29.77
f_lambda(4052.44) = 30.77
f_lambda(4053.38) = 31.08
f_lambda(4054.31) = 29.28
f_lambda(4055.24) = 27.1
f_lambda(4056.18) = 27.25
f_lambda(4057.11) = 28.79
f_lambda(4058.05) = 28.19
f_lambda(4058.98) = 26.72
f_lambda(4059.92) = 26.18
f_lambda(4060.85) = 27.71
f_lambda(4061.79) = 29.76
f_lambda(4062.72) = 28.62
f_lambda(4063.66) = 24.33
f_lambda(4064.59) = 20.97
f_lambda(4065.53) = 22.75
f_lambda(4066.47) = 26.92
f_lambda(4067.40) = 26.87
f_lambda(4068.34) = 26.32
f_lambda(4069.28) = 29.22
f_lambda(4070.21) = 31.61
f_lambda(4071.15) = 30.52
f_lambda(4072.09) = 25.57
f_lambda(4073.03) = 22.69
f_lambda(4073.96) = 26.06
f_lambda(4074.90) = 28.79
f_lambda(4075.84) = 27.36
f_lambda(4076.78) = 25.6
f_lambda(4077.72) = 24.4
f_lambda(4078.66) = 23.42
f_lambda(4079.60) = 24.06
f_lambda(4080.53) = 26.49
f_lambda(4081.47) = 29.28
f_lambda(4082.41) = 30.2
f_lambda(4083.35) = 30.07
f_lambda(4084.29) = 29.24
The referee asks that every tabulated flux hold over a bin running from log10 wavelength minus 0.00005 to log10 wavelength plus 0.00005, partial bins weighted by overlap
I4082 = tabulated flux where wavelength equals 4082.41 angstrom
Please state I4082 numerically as 30.2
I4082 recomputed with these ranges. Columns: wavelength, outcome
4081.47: 29.28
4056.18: 27.25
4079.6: 24.06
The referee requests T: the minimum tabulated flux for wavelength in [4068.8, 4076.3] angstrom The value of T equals 22.69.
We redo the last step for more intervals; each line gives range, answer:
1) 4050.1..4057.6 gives 27.1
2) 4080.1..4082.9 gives 26.49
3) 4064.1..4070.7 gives 20.97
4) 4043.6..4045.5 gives 25.78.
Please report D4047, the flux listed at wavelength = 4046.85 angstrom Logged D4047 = 15.65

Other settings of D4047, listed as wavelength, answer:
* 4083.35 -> 30.07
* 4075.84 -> 27.36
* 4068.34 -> 26.32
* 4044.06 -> 29.9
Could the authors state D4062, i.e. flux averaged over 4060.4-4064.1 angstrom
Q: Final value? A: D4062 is 27.6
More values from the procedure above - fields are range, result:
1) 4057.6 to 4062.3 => 27.7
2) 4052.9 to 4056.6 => 28.7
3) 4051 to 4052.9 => 30.3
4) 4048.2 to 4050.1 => 27.6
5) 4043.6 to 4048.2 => 22.1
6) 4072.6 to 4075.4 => 25.9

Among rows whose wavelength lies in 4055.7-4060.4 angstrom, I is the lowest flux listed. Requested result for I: 26.18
